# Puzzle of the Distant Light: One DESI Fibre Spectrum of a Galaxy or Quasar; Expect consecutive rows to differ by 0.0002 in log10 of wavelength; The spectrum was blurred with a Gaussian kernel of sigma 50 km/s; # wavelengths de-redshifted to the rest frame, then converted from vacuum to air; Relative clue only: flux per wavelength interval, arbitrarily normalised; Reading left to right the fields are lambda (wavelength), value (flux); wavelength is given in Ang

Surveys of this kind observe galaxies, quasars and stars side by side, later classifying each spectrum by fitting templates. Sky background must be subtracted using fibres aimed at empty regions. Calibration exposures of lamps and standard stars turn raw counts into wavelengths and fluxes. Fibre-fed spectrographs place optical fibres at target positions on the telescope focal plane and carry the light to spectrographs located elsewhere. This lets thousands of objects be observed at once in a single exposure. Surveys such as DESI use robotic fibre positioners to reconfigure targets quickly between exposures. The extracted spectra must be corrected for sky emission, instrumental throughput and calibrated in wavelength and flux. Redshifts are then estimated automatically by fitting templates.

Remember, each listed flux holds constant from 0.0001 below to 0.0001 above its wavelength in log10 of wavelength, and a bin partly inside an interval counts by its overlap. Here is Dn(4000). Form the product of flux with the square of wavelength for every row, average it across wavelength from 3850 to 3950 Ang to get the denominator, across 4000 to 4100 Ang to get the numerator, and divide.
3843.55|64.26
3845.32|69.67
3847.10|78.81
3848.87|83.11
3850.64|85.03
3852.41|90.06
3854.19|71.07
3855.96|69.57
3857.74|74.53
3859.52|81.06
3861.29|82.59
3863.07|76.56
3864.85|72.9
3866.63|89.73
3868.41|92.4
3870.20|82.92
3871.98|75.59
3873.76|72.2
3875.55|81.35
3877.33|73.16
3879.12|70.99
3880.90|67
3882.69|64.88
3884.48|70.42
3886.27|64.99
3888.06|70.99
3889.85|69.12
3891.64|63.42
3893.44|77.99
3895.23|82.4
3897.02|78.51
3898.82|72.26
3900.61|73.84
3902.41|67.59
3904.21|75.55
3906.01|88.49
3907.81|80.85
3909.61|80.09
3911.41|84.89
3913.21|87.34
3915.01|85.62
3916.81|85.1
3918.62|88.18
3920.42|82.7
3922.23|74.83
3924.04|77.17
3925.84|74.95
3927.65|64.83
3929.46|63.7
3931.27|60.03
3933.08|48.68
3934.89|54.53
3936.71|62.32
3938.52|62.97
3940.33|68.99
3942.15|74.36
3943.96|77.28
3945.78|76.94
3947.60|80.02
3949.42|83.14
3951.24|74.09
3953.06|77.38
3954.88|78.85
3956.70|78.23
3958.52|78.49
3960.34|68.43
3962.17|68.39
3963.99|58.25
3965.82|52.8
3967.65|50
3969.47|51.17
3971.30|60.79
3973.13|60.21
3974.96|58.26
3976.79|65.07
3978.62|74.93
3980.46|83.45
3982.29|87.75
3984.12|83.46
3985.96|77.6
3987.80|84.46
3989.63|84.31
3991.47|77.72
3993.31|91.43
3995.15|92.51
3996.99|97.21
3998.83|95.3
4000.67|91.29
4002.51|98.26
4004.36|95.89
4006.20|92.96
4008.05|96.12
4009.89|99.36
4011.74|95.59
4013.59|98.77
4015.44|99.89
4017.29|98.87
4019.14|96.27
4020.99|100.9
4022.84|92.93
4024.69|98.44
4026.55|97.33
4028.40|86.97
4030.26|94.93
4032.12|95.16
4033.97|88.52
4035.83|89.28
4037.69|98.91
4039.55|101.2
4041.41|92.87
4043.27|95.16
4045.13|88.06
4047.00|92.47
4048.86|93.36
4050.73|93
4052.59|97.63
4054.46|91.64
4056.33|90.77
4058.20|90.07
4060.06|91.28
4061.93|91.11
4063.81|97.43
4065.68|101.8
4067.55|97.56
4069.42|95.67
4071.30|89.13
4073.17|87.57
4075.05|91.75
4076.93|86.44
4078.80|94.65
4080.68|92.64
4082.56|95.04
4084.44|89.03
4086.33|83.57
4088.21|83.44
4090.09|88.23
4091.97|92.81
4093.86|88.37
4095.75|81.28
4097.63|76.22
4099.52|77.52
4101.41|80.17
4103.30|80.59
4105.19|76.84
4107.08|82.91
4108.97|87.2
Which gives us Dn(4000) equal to 1.33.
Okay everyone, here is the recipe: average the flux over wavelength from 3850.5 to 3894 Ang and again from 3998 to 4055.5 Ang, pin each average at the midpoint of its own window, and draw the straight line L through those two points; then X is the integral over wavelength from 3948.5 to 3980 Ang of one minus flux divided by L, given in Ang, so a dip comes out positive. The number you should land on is 7.2 Ang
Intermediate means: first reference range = 75.4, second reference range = 95.1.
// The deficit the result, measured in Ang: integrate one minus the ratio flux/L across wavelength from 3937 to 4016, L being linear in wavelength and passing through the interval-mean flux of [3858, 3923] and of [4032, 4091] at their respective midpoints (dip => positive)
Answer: 5.7 Ang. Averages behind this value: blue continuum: 77.4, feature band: 79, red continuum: 92.3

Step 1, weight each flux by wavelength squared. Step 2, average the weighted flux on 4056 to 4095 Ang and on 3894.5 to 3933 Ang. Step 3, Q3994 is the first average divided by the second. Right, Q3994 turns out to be 1.3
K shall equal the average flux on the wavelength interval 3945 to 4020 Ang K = 80.9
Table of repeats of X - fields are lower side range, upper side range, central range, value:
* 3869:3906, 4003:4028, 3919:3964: 6.5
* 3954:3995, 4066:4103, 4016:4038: -4.2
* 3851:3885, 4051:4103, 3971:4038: -2.8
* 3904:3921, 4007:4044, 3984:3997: 1.0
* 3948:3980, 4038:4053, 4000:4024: -3.9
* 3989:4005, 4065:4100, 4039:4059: -0.7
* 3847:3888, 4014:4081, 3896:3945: 4.7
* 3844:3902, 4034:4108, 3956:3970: 3.2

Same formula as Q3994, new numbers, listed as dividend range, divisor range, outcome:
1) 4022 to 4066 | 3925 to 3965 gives 1.41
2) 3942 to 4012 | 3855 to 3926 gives 1.07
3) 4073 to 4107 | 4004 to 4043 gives 0.93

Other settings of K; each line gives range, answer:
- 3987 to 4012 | 92.3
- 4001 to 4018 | 97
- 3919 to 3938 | 66.9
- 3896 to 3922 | 80.6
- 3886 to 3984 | 72.2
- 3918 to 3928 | 77.5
